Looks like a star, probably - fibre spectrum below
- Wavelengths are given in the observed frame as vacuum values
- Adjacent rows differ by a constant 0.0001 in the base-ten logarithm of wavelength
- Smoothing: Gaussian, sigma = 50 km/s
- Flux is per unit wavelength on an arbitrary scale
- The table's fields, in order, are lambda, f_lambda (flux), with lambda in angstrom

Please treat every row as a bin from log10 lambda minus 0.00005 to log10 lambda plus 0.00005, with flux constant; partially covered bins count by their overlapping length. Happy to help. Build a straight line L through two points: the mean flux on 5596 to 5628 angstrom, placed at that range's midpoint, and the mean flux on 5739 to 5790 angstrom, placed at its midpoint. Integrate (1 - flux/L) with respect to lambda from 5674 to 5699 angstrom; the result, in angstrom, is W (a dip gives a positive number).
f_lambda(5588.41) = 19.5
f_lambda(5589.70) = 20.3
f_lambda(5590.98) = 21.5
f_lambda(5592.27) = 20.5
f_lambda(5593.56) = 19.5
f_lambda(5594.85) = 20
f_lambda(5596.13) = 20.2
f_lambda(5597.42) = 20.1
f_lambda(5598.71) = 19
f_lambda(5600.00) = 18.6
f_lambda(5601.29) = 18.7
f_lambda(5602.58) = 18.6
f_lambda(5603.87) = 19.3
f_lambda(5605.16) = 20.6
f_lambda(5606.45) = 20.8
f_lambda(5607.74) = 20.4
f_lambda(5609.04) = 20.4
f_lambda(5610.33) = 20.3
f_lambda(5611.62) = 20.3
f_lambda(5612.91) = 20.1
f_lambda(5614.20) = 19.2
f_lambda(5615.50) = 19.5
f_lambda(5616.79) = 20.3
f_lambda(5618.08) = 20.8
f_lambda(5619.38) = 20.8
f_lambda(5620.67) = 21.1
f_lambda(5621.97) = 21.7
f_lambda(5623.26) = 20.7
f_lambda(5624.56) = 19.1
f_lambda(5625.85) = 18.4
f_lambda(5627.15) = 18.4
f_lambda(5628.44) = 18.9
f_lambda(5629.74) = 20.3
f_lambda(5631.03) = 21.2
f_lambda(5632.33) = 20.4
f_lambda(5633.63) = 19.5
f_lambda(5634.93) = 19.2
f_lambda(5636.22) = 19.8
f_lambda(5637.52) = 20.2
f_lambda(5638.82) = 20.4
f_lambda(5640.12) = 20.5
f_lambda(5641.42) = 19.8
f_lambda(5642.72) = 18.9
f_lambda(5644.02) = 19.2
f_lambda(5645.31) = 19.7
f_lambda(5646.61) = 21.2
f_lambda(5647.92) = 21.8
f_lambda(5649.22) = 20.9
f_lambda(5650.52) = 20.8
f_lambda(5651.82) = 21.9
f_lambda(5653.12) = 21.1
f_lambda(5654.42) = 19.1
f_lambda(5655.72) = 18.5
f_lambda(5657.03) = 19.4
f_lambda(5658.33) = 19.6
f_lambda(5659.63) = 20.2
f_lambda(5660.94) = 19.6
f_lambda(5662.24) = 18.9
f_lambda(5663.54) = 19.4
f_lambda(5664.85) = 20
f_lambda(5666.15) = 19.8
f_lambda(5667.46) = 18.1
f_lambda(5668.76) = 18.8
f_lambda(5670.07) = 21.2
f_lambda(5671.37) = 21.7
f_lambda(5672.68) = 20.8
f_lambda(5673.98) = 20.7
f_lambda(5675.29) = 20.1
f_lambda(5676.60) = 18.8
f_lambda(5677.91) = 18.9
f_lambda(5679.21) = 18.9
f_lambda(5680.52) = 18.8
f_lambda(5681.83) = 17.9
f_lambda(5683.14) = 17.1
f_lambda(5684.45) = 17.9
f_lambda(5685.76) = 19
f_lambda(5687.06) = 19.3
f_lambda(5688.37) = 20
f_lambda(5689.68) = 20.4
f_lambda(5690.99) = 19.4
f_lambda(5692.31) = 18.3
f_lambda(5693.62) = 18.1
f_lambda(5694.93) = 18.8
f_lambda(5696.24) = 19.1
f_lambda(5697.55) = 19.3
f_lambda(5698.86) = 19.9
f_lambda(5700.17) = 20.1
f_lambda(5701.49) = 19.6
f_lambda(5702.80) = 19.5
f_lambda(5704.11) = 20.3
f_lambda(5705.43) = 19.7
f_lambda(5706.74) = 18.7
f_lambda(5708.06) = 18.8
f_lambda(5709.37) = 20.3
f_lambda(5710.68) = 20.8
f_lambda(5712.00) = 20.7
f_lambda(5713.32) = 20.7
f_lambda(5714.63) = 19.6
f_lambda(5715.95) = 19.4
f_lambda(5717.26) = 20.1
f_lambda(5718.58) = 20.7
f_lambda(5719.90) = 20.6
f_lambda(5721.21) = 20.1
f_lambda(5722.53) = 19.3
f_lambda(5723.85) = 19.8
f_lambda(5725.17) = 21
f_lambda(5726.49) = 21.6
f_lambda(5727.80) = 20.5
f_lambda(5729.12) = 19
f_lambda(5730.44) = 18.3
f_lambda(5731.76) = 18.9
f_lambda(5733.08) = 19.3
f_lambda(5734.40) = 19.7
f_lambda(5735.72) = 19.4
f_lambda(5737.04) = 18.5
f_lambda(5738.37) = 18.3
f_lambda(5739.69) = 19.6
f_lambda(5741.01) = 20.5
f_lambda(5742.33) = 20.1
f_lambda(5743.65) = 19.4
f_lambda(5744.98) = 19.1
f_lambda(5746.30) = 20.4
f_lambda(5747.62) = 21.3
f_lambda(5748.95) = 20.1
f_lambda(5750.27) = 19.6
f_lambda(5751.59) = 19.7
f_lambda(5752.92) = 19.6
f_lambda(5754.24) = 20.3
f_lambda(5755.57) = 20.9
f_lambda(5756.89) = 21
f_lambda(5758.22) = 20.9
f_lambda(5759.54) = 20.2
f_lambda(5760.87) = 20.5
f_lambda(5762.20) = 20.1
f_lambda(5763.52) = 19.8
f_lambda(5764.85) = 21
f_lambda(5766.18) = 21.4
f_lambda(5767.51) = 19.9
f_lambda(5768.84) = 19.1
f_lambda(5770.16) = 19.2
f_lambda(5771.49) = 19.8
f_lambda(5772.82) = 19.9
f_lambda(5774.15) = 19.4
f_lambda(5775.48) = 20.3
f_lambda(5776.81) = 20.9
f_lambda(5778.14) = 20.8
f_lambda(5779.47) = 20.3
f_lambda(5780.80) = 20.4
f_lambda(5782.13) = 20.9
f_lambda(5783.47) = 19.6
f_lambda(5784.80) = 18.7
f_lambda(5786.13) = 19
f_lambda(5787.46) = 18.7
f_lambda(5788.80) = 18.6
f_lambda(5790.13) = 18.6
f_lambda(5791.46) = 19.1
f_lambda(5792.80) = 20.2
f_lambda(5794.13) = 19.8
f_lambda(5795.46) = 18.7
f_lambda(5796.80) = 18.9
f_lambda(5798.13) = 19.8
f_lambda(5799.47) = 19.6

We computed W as 1.2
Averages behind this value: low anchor 19.9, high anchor 20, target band 19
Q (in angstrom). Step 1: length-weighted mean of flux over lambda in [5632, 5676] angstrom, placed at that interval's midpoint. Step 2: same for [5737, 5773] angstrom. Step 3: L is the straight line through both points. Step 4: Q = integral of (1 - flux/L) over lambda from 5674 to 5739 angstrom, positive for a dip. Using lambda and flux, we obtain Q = 1.8 angstrom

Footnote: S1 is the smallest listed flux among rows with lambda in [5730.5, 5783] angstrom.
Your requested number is 18.3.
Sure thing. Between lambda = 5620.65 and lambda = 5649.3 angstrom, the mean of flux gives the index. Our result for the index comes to 20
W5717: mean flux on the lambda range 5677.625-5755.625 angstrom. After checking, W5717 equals 19.6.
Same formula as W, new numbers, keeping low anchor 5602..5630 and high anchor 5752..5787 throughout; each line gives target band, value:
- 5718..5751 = 0.50 angstrom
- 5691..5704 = 0.53 angstrom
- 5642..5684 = 0.64 angstrom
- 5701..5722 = 0.11 angstrom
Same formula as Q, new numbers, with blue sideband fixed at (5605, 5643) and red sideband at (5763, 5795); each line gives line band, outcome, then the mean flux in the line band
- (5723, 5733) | 0.0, 19.8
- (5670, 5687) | 0.6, 19.3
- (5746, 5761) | -0.4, 20.4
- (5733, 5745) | 0.3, 19.4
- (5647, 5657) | -0.3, 20.5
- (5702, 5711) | 0.1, 19.7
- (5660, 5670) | 0.3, 19.4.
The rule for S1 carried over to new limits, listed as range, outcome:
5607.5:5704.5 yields 17.1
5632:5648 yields 18.9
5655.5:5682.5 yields 17.9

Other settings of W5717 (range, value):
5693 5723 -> 19.8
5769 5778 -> 19.9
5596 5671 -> 19.9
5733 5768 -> 20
